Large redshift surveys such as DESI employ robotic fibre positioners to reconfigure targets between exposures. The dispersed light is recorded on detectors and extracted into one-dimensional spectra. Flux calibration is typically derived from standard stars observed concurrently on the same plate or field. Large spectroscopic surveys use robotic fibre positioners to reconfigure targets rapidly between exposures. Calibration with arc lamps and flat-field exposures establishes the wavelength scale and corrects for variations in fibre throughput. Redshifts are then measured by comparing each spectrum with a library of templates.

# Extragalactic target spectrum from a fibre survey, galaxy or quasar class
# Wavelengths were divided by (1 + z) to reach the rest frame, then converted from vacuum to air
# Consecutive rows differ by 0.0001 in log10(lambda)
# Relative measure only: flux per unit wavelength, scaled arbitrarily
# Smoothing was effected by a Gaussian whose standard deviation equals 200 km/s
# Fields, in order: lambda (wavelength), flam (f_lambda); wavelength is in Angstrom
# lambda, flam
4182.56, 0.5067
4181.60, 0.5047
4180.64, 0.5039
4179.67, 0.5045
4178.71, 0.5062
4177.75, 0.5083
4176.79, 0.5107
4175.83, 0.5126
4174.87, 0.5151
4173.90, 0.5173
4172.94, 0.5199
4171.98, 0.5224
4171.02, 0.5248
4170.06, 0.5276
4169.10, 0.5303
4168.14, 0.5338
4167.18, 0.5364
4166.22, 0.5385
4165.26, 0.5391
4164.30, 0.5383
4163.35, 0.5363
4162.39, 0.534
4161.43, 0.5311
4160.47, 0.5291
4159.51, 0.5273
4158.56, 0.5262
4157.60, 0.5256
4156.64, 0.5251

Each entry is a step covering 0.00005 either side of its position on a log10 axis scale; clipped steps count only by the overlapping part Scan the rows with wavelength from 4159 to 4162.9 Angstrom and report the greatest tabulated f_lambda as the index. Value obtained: 0.534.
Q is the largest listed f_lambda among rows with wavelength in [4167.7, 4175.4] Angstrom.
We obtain 0.5338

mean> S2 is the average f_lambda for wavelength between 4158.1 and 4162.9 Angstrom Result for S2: 0.53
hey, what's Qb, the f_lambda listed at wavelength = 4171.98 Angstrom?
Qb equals 0.5224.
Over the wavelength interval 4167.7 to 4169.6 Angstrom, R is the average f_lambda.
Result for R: 0.532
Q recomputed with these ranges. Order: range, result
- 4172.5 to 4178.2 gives 0.5199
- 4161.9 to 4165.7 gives 0.5391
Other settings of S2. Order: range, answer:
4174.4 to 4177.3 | 0.514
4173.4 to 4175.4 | 0.514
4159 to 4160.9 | 0.53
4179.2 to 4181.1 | 0.502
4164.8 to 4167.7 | 0.538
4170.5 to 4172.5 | 0.524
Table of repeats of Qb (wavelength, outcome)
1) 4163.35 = 0.5363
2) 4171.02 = 0.5248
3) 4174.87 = 0.5151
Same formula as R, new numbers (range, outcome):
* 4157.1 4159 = 0.524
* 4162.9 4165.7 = 0.539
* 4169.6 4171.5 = 0.526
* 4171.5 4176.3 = 0.517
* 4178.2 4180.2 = 0.505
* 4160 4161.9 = 0.53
